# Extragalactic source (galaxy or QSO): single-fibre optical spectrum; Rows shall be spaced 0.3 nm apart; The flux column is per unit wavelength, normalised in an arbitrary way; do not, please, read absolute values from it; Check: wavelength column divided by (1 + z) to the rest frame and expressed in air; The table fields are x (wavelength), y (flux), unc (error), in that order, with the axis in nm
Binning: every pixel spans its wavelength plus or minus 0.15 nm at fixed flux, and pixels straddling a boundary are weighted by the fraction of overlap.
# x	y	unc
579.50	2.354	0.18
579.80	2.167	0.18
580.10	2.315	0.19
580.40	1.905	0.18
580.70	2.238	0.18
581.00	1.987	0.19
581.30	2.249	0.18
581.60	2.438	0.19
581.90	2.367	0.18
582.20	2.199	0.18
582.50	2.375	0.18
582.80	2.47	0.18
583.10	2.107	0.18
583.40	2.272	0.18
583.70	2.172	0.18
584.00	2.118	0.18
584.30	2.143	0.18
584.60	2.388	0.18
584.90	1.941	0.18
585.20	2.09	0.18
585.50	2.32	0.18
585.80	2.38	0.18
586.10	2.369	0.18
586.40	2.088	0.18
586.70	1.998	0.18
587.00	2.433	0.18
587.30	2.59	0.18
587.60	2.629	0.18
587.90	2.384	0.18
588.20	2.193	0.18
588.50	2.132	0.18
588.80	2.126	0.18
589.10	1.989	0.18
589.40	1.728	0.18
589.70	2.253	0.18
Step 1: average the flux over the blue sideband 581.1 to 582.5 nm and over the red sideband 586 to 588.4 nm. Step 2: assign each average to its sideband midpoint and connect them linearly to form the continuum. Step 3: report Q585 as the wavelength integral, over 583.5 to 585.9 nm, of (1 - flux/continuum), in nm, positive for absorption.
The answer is 0.13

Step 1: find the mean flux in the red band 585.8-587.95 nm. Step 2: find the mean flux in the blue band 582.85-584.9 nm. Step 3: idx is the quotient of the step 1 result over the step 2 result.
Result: 1.07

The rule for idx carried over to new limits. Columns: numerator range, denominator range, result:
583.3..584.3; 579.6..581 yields 1.01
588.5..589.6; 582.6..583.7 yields 0.87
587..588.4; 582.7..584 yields 1.09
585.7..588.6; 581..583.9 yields 1.02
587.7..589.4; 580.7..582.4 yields 0.95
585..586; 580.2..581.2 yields 1.09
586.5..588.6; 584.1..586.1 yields 1.05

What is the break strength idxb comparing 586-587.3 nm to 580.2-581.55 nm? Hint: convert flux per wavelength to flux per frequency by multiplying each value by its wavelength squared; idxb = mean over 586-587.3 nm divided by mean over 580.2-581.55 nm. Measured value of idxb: 1.08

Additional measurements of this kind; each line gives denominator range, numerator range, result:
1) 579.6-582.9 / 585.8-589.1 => 1.04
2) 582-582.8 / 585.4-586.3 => 1.02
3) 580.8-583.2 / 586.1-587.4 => 1.02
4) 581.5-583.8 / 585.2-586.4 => 1.01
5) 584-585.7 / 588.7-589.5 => 0.91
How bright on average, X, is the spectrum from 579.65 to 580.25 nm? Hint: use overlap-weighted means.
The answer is 2.24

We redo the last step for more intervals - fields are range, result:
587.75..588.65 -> 2.24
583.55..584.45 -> 2.14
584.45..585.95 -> 2.22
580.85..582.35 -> 2.25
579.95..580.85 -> 2.15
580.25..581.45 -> 2.09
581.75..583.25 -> 2.3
